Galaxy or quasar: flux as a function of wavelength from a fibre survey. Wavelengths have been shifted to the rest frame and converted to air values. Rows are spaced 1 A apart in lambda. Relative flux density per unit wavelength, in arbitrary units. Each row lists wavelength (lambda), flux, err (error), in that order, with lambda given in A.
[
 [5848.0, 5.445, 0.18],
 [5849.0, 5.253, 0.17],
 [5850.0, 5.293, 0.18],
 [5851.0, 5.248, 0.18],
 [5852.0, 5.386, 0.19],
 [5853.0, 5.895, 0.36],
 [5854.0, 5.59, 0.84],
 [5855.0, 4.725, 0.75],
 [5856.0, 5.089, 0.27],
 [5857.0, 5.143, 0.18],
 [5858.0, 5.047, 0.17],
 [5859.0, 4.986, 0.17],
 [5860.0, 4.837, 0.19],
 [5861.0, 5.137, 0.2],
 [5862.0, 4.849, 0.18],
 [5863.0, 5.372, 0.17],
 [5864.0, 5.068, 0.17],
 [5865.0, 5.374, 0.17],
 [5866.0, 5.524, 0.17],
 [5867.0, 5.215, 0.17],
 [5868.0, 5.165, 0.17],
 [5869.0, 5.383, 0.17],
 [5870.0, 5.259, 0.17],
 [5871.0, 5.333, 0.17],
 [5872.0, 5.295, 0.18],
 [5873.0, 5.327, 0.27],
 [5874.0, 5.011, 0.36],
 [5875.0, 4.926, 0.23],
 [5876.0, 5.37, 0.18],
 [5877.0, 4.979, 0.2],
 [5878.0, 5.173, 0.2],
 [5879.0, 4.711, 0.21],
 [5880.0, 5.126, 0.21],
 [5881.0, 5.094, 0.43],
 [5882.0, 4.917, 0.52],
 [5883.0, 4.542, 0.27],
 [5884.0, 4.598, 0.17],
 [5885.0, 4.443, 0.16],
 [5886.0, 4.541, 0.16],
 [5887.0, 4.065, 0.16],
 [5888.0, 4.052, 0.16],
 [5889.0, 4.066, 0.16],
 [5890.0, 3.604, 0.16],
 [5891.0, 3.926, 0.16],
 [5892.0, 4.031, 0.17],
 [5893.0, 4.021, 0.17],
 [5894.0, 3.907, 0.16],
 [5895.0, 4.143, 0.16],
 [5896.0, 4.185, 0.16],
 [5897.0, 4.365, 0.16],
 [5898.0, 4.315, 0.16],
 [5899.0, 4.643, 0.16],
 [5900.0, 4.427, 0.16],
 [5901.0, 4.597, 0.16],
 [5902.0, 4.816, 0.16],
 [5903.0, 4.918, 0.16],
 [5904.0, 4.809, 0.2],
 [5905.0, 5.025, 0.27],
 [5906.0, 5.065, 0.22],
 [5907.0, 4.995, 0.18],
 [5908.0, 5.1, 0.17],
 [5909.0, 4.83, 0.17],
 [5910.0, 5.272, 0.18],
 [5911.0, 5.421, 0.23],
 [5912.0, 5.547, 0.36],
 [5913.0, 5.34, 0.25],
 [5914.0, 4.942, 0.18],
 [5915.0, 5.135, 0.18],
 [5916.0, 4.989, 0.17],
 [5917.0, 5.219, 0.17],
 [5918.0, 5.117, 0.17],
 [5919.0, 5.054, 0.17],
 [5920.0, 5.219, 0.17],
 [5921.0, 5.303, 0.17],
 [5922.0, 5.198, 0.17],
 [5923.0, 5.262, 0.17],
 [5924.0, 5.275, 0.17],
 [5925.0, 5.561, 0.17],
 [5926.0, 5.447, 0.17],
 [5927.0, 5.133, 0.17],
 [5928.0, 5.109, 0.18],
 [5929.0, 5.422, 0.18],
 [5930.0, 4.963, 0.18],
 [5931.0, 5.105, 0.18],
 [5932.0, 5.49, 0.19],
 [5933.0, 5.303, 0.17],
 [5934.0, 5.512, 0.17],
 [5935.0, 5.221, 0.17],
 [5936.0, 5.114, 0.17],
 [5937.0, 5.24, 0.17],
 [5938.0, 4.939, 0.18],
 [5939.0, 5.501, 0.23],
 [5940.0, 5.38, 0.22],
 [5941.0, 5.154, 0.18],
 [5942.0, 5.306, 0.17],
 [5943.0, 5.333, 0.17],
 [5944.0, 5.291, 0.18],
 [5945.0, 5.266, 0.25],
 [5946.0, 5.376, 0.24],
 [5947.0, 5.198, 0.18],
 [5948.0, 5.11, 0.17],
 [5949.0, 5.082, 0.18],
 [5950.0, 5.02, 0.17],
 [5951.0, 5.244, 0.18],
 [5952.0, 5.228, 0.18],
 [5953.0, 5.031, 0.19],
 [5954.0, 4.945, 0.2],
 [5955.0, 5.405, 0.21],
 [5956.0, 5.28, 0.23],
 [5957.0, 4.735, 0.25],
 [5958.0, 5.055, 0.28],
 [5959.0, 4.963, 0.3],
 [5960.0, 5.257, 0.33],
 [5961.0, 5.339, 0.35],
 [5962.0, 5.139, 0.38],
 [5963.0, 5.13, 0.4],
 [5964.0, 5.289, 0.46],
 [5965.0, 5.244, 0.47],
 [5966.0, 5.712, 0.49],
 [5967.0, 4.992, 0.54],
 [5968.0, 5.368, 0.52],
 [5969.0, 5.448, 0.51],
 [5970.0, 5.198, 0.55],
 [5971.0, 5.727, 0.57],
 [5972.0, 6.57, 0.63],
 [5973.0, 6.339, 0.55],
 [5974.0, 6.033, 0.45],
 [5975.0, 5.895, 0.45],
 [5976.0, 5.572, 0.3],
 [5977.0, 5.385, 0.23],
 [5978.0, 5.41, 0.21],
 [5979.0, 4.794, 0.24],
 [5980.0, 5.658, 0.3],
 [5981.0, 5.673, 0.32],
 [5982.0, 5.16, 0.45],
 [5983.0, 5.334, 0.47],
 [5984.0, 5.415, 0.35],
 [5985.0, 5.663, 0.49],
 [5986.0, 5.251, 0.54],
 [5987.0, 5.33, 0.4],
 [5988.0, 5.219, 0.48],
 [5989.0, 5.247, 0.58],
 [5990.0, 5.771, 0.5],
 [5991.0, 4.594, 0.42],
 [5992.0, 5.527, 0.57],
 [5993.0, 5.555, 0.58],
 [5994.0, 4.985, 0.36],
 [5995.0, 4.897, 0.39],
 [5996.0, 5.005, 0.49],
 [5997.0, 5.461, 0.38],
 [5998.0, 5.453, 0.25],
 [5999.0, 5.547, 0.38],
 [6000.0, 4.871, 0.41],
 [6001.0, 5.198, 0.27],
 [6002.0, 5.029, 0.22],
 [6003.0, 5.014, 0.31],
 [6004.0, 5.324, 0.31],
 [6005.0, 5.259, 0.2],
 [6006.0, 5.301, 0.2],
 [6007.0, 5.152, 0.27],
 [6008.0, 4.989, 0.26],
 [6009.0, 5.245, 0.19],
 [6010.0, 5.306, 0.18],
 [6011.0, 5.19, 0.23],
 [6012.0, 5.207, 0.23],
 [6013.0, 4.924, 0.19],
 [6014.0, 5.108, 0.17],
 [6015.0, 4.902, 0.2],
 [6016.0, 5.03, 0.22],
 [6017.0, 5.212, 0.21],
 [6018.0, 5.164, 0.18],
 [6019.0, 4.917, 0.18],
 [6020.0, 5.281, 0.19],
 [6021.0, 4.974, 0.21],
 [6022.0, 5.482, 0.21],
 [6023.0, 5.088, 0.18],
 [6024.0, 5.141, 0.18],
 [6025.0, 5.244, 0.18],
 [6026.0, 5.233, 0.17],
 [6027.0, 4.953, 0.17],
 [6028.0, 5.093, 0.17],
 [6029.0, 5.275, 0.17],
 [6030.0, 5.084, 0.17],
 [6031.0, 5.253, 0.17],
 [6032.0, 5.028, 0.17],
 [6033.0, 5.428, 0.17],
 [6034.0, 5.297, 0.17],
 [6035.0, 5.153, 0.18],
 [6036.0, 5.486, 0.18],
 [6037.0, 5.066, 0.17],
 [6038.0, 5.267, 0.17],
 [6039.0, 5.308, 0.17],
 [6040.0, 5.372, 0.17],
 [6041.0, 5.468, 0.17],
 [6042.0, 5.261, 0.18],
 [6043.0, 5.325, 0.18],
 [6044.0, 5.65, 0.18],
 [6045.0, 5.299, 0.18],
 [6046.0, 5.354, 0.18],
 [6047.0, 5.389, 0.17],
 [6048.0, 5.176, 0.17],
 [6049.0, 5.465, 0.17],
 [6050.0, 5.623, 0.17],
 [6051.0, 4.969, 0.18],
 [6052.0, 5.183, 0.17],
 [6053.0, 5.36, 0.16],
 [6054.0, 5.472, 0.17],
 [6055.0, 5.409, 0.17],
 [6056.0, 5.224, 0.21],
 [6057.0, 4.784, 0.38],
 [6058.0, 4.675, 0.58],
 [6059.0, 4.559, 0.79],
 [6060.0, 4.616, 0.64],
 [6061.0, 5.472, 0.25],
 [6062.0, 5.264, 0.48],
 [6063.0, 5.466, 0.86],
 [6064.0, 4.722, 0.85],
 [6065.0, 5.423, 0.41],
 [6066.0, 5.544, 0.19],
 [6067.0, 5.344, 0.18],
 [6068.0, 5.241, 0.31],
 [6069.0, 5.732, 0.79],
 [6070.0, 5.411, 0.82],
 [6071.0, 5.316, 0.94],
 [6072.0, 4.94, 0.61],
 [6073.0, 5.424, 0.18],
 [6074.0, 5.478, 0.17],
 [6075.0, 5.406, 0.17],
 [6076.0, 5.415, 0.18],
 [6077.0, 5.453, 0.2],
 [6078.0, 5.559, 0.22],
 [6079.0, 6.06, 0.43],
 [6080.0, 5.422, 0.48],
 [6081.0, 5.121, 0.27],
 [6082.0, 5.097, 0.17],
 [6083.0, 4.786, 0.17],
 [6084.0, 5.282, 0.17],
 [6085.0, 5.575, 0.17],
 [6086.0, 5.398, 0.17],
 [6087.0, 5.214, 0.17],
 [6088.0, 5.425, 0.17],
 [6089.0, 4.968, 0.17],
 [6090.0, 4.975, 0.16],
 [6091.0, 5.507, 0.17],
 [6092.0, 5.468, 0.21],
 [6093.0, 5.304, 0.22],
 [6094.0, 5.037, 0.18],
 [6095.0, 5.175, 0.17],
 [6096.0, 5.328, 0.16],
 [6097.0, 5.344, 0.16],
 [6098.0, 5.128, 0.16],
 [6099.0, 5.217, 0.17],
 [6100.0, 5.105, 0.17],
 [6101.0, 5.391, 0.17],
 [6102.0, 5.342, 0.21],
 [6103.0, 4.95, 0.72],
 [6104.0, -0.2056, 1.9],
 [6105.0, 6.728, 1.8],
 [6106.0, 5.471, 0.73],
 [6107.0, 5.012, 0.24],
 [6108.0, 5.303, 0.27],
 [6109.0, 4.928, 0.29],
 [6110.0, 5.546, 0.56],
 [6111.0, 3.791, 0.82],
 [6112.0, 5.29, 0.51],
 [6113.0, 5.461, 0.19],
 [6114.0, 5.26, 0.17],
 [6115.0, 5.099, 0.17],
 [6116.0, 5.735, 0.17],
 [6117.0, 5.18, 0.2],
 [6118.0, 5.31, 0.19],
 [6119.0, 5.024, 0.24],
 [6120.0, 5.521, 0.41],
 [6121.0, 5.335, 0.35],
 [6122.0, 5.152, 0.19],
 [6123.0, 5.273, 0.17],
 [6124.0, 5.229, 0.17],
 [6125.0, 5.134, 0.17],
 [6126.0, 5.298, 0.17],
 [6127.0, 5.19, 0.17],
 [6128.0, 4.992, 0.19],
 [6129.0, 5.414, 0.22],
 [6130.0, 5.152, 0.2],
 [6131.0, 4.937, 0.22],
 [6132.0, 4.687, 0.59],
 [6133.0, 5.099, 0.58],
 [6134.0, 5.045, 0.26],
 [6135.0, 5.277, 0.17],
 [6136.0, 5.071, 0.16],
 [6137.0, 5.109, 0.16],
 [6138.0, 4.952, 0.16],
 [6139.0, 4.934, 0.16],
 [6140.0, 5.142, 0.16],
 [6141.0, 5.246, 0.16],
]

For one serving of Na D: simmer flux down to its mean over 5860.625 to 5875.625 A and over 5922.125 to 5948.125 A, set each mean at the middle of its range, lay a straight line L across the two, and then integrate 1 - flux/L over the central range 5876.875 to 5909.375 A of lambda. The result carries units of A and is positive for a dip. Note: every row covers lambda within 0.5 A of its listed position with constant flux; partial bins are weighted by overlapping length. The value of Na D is 4.3 A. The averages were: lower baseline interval 5.22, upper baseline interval 5.27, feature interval 4.54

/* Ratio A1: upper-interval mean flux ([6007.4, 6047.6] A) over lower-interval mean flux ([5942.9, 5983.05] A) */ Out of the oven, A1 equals 1.0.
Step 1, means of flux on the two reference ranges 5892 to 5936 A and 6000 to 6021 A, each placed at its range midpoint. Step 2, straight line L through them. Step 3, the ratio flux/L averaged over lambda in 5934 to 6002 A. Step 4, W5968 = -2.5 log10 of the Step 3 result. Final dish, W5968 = -0.05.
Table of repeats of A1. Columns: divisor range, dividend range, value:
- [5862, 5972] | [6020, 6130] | 1.04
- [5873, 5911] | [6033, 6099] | 1.14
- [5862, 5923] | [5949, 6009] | 1.09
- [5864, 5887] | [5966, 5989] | 1.10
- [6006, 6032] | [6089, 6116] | 0.98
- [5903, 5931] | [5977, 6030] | 1.01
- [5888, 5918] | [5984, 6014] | 1.12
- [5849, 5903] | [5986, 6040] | 1.07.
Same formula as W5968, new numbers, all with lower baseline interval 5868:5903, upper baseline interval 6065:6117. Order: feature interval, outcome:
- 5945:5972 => -0.09 mag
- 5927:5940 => -0.10 mag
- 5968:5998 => -0.11 mag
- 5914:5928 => -0.10 mag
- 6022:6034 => -0.03 mag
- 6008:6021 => -0.03 mag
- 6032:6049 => -0.05 mag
